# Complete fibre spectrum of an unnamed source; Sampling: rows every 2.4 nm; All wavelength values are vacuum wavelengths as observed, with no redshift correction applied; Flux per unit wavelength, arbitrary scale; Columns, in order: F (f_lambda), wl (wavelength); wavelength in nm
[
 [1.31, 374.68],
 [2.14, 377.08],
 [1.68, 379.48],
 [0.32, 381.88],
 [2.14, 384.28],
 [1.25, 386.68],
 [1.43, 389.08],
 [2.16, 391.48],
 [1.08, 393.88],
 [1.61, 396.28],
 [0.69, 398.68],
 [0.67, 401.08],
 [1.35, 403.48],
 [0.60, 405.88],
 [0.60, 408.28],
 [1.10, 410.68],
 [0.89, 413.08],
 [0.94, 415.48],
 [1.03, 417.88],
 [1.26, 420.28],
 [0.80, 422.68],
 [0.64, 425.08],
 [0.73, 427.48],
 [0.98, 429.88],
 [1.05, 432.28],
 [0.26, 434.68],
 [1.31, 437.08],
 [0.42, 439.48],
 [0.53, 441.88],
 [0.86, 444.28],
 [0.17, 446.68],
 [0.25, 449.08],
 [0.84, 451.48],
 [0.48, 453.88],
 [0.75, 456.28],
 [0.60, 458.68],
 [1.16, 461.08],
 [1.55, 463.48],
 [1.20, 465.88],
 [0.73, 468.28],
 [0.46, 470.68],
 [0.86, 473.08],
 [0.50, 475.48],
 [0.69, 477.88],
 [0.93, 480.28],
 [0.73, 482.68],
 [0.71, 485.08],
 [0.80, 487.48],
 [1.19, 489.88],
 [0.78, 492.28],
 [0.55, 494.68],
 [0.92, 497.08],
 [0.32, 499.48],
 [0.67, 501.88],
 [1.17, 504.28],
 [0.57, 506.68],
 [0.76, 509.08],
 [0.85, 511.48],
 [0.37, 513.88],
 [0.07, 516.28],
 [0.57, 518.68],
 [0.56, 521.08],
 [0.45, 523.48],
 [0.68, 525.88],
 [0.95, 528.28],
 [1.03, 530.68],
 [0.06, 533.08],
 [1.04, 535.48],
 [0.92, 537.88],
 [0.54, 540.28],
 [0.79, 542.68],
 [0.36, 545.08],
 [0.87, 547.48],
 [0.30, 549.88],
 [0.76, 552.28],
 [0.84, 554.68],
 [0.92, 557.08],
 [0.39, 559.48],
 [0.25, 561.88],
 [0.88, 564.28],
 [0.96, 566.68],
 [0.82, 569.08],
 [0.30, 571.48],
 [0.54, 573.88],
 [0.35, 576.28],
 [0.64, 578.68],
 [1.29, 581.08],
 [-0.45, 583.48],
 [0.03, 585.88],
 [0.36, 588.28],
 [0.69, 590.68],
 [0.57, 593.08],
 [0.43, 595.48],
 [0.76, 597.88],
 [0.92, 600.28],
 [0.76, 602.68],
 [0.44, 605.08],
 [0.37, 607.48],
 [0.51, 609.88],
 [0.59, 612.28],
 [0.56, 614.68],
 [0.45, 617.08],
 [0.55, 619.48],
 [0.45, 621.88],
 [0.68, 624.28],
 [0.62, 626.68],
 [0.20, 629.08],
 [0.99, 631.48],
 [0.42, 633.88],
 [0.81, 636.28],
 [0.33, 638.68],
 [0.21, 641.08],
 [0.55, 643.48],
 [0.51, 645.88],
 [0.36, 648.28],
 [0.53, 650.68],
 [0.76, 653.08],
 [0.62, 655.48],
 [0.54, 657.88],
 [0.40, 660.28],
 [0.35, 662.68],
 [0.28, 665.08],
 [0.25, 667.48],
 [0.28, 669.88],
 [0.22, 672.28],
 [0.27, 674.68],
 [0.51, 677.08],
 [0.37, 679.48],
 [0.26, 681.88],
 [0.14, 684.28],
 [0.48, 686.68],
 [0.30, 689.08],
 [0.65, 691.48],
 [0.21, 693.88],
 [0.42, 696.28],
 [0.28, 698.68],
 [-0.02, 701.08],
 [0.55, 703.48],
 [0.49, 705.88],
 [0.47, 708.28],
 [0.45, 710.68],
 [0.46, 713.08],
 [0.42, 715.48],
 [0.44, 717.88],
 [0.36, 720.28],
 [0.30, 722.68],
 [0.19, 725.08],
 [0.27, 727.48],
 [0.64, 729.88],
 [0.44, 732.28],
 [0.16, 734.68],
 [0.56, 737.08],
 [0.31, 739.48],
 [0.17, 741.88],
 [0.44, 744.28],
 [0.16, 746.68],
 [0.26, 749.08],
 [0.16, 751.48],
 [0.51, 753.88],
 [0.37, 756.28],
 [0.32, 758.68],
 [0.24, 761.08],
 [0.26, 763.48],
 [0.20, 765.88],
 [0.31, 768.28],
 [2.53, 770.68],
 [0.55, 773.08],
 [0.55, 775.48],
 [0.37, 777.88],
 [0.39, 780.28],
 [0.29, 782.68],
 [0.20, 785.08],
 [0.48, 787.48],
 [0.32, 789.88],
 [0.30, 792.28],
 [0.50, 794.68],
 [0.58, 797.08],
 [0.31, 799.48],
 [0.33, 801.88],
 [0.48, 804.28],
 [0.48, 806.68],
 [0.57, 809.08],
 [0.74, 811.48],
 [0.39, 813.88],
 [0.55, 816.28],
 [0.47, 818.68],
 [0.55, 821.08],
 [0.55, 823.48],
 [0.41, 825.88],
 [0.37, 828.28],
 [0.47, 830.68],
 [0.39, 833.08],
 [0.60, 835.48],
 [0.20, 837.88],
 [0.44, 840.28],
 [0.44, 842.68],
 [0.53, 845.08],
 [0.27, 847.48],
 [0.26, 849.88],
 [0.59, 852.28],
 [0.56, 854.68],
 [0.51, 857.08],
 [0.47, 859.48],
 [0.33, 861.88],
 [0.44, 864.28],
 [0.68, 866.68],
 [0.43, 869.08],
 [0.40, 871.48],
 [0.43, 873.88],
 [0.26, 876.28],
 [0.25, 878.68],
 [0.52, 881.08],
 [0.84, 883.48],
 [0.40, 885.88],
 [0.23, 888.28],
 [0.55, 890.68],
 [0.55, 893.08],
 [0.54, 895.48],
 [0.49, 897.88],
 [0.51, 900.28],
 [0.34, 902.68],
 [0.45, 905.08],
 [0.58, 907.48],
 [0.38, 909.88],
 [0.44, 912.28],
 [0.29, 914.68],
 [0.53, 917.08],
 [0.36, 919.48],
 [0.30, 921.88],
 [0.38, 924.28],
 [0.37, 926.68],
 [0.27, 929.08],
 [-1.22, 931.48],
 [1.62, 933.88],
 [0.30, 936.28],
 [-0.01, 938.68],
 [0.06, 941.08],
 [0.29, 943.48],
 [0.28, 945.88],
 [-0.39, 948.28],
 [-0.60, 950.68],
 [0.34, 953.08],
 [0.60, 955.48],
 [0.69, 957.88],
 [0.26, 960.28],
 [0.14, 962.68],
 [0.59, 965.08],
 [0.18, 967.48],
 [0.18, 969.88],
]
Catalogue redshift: 1.066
